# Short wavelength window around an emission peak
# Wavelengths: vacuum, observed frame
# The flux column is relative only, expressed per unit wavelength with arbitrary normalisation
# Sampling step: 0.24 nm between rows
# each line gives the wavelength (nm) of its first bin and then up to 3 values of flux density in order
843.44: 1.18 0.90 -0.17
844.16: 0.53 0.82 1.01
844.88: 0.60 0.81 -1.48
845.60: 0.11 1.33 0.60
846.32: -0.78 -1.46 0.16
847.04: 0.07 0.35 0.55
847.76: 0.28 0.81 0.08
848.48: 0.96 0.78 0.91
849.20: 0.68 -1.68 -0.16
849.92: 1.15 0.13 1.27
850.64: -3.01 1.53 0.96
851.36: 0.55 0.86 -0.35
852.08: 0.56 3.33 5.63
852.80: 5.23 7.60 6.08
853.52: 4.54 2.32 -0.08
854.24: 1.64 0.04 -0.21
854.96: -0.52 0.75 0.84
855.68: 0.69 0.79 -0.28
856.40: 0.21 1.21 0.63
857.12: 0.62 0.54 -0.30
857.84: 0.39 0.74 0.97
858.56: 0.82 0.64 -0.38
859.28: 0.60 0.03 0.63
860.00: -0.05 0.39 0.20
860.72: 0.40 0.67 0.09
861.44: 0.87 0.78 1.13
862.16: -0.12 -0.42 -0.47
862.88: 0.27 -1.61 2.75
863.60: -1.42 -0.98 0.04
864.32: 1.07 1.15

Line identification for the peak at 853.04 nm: [O II]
